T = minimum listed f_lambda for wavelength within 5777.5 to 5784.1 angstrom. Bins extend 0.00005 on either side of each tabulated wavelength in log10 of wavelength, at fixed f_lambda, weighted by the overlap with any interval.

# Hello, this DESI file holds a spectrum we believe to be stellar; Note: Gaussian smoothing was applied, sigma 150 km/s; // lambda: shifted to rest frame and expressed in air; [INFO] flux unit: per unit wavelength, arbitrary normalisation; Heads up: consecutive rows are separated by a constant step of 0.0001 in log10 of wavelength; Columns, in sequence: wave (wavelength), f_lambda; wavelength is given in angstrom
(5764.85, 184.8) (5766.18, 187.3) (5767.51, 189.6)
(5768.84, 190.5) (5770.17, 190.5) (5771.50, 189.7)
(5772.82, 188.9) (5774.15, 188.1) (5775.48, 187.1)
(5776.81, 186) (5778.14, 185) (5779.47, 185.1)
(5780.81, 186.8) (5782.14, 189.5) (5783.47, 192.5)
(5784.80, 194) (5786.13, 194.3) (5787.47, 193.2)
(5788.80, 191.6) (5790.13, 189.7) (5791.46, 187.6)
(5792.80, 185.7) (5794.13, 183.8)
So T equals 185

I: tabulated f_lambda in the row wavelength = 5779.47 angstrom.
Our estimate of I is 185.1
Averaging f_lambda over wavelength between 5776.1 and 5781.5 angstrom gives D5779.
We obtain 186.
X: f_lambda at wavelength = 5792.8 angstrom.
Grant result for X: 185.7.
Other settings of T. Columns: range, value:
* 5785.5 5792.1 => 187.6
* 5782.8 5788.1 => 192.5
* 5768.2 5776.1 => 187.1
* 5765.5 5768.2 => 187.3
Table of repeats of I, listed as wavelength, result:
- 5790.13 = 189.7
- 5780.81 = 186.8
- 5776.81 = 186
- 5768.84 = 190.5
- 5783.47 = 192.5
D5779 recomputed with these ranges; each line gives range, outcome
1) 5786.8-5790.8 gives 192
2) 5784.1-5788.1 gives 194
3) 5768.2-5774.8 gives 190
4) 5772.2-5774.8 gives 188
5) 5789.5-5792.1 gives 189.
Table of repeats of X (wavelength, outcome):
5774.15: 188.1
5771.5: 189.7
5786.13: 194.3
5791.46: 187.6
